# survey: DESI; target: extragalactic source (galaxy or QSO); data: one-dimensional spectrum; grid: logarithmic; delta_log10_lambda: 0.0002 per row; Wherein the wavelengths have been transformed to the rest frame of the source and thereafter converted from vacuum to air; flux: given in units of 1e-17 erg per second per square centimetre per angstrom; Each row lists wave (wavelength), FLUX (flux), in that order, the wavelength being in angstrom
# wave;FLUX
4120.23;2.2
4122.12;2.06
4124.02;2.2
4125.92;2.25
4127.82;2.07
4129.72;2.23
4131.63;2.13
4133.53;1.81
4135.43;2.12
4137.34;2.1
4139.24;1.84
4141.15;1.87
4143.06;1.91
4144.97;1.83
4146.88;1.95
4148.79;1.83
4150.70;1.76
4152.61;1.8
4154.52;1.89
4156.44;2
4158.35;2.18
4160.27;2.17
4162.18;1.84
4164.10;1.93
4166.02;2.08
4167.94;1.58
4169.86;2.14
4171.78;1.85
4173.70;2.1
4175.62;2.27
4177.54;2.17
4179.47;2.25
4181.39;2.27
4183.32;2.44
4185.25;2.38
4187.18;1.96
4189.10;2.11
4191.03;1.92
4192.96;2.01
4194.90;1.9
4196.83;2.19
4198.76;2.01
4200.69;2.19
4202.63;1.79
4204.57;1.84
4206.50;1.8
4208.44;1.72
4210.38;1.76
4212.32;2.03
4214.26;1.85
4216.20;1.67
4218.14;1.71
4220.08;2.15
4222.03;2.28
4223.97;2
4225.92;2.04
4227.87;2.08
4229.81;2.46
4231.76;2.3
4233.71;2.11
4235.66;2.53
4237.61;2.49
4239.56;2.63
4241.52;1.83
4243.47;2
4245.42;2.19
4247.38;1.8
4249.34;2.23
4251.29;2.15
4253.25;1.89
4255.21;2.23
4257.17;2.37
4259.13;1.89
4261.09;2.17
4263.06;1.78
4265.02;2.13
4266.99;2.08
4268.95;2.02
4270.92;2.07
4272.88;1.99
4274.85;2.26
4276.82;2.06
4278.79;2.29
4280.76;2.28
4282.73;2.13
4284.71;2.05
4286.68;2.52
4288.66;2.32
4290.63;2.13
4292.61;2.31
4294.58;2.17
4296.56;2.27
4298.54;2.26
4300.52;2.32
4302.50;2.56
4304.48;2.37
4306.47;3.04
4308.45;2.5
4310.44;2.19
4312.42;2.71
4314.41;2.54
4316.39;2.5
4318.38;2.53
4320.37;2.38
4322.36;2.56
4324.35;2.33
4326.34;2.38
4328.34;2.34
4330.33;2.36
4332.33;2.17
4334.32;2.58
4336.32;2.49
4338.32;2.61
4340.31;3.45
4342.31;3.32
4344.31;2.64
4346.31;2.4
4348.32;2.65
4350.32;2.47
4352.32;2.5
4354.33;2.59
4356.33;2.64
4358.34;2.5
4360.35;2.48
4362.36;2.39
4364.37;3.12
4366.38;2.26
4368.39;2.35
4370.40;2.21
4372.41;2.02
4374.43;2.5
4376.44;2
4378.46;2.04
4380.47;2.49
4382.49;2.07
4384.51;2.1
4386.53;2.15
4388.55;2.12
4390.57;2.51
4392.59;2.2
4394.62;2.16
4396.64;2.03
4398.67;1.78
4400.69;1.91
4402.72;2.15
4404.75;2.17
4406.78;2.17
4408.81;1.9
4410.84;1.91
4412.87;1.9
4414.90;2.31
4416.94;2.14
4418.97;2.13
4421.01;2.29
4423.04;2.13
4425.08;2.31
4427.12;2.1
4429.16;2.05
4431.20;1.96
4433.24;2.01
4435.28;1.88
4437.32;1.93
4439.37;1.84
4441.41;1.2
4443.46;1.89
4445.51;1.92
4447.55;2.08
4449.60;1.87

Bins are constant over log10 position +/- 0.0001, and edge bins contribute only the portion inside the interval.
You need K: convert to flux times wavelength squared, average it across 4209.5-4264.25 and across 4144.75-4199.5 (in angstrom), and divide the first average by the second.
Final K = 1.06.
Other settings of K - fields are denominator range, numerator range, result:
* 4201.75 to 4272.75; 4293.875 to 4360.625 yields 1.28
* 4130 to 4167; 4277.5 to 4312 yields 1.28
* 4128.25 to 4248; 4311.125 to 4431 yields 1.25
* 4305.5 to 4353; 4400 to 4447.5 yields 0.82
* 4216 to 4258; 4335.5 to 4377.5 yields 1.25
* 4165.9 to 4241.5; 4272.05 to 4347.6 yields 1.23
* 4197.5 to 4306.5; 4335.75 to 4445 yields 1.12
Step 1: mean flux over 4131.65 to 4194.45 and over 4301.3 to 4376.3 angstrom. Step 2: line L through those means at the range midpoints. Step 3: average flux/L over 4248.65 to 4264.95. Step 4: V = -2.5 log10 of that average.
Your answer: 0.10 mag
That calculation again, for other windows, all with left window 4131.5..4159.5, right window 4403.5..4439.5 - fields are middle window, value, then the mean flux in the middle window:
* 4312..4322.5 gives -0.24 mag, 2.53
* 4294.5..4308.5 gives -0.22 mag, 2.45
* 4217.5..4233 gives -0.09 mag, 2.14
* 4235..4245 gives -0.16 mag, 2.28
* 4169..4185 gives -0.13 mag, 2.2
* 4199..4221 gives 0.05 mag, 1.87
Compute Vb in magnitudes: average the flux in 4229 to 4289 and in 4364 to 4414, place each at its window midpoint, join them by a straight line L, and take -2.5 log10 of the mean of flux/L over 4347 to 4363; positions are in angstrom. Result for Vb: -0.17 mag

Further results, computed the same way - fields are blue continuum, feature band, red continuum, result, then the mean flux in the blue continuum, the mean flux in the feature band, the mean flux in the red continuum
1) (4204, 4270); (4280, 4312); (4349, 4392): -0.071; 2.07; 2.35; 2.36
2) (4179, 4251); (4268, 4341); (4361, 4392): -0.085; 2.08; 2.38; 2.29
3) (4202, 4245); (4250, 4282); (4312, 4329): 0.065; 2.05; 2.11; 2.47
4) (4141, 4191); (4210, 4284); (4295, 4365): 0.085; 2.02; 2.11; 2.54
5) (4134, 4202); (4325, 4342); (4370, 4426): -0.220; 2.02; 2.57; 2.13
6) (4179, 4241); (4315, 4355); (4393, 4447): -0.247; 2.09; 2.56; 2.01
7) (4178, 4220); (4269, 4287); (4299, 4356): 0.085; 2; 2.16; 2.55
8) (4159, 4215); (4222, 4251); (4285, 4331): -0.007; 2.02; 2.19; 2.41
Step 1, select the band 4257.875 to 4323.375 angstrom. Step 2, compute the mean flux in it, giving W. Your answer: 2.29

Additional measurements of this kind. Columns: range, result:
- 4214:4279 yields 2.11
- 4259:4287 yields 2.11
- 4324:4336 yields 2.37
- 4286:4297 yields 2.28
